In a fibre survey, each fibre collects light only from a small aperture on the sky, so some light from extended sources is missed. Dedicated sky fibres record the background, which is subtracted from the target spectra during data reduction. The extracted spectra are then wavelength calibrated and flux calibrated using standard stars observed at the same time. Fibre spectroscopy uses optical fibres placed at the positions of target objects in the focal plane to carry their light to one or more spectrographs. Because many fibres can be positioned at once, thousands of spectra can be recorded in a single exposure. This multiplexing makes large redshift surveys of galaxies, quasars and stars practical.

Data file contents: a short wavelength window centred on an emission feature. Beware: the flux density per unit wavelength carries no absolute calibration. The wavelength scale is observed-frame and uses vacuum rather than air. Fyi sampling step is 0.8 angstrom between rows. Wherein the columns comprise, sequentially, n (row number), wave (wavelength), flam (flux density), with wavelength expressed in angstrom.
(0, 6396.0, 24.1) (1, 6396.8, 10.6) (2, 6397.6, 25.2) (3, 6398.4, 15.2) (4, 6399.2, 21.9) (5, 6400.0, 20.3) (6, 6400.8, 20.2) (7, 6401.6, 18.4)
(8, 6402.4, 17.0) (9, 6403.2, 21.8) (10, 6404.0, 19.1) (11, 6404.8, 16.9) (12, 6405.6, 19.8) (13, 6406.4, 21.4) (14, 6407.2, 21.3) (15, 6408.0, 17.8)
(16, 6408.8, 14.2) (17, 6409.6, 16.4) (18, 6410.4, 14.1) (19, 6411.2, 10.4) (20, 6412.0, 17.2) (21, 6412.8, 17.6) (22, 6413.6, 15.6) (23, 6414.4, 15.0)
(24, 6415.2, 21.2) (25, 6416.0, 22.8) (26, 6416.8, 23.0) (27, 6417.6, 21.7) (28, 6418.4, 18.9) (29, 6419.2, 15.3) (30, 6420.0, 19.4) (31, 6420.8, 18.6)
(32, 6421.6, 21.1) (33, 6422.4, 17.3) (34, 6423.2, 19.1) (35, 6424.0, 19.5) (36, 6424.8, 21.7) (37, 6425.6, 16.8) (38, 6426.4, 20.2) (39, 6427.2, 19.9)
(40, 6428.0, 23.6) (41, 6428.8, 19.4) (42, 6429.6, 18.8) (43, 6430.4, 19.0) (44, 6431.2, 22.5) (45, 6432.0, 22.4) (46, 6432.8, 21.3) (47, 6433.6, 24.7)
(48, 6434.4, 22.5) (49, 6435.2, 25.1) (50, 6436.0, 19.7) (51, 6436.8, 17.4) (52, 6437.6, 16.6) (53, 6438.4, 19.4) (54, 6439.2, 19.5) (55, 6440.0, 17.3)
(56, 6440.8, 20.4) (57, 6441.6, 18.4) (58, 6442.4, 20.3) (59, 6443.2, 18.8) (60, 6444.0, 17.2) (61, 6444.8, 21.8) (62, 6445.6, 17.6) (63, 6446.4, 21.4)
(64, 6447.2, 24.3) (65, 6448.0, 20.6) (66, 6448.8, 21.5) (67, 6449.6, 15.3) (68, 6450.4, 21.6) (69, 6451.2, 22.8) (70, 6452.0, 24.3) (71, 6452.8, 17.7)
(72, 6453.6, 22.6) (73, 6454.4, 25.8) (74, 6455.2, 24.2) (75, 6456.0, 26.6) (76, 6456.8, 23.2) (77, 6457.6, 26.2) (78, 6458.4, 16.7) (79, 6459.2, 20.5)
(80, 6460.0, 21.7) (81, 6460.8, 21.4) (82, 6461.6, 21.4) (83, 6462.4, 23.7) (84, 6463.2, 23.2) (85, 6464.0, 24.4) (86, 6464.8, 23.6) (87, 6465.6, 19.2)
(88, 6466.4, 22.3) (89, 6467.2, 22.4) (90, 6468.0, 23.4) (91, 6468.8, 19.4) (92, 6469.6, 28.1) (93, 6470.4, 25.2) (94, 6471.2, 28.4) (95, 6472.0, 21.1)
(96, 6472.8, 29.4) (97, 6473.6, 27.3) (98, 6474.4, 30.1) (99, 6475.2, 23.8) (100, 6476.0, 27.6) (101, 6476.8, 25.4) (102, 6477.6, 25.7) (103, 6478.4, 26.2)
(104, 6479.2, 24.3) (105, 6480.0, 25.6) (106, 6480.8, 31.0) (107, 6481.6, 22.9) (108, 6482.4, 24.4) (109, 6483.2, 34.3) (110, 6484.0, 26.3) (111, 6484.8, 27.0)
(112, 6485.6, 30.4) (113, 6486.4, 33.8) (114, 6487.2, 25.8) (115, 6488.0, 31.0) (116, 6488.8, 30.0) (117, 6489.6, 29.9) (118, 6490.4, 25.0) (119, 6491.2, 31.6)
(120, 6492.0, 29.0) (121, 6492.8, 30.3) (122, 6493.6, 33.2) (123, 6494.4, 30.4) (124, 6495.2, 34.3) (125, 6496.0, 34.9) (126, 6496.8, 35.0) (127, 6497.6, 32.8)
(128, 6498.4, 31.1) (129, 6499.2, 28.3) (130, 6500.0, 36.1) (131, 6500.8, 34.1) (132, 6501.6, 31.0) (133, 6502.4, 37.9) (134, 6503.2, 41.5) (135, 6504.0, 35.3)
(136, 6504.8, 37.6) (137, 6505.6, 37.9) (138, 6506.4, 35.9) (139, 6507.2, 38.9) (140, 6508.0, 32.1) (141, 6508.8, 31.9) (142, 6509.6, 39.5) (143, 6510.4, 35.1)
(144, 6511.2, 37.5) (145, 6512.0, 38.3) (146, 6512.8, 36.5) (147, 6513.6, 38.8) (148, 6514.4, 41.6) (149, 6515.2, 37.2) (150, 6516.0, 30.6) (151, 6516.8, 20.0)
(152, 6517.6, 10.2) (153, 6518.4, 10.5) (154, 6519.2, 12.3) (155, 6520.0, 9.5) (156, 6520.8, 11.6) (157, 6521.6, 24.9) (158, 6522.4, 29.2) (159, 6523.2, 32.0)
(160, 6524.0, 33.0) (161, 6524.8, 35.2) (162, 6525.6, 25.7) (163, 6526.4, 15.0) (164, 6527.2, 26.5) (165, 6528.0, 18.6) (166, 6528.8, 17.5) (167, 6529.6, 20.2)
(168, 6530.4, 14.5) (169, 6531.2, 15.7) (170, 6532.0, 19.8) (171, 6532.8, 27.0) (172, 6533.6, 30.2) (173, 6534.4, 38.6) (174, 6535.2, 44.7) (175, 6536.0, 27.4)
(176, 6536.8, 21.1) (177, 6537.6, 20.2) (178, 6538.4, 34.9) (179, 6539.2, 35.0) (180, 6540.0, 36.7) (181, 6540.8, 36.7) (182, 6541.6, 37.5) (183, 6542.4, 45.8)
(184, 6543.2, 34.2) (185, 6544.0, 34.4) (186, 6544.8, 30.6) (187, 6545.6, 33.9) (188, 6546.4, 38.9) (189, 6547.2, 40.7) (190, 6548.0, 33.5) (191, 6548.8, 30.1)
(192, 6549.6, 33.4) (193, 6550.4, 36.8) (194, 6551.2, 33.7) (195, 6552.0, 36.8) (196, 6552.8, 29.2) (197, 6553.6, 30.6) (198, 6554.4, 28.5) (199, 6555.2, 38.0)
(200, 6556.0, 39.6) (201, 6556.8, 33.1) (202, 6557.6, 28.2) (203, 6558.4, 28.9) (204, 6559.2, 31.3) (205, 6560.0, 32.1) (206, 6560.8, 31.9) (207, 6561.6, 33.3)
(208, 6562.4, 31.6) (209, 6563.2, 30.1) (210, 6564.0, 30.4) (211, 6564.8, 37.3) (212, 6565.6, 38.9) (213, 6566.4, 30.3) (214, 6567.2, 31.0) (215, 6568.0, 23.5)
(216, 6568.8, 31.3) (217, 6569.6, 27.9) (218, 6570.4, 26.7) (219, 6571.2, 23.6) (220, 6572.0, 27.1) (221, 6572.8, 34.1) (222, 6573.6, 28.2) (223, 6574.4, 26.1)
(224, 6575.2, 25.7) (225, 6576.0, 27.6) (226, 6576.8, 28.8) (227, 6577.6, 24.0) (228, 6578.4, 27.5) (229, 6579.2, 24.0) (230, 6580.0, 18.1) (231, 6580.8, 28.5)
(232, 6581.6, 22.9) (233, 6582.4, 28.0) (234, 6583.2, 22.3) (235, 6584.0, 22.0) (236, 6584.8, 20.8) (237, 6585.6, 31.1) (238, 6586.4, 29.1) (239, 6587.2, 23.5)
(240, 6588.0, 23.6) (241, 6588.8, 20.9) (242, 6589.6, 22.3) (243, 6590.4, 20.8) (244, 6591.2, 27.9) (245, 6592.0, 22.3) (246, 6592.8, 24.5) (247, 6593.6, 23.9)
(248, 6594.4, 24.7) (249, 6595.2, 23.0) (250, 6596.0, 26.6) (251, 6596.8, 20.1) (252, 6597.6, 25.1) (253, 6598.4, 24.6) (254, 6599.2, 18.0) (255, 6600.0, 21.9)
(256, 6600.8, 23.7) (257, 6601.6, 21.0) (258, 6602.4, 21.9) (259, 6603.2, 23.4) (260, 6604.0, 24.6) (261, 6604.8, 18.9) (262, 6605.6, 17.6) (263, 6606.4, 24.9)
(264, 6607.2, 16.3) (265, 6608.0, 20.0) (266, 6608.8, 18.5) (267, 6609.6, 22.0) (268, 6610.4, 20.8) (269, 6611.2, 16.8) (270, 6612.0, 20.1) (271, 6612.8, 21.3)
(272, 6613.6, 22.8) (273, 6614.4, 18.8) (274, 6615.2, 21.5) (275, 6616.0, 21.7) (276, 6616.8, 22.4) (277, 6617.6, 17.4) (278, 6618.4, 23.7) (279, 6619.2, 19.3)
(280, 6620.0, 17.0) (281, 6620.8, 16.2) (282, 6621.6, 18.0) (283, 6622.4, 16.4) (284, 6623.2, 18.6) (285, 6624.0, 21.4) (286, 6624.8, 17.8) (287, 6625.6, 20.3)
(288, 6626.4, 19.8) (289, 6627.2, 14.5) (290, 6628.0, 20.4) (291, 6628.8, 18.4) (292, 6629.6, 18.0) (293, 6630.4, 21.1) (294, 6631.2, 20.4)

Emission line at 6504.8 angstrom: C IV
